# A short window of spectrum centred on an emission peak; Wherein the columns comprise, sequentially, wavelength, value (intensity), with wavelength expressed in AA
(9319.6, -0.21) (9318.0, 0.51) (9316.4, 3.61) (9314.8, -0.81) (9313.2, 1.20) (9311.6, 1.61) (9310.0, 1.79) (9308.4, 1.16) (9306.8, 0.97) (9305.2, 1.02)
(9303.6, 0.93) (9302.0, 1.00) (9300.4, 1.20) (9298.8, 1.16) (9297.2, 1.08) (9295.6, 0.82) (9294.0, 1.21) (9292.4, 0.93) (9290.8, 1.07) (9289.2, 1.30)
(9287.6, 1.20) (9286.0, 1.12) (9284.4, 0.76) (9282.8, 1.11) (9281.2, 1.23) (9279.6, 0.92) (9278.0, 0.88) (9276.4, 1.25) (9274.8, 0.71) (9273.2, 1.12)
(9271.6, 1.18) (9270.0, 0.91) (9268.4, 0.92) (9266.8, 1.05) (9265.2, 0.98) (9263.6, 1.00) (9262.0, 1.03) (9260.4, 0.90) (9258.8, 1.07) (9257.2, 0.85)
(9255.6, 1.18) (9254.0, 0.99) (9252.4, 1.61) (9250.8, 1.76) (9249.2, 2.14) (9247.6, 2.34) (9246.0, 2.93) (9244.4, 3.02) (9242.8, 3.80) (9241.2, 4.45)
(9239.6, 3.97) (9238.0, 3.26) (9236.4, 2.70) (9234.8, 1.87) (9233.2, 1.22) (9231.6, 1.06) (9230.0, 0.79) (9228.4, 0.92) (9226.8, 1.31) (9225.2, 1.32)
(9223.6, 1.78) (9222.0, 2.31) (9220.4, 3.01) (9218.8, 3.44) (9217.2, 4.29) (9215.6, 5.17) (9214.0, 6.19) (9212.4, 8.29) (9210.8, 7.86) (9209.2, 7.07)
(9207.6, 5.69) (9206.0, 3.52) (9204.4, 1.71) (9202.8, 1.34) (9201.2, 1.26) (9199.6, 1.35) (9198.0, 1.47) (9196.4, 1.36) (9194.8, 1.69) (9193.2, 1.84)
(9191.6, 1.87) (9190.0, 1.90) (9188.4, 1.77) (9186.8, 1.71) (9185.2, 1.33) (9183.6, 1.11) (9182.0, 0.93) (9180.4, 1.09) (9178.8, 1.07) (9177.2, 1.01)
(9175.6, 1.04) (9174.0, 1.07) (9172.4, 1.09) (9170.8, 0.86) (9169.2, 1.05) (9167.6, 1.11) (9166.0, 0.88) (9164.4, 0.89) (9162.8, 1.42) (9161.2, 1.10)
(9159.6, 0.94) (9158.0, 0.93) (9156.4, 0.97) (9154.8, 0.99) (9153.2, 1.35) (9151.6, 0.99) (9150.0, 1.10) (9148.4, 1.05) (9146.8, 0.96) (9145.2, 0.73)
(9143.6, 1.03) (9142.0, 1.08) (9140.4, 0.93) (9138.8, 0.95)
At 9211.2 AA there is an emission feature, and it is H-alpha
